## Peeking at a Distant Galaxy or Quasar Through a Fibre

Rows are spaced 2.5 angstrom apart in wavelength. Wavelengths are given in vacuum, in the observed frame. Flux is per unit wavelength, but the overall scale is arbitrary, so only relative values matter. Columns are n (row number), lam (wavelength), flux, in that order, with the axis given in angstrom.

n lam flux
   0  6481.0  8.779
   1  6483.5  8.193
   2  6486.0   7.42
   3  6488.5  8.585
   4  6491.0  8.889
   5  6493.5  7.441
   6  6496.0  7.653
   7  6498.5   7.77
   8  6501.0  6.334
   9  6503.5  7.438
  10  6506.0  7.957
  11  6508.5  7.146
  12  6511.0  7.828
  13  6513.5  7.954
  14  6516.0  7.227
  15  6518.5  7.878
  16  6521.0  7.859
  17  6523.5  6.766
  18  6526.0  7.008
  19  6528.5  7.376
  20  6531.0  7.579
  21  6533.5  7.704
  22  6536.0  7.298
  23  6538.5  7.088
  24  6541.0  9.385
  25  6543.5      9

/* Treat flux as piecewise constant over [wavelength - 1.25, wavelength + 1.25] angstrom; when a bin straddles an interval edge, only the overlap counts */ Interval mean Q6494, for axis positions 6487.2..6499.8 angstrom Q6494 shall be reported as 8.06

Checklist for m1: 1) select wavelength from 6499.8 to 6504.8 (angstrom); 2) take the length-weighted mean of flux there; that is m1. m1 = 6.9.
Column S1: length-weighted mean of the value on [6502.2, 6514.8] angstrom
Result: 7.66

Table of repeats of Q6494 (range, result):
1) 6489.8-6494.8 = 8.15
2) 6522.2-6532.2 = 7.18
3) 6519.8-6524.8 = 7.3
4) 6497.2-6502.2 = 7.07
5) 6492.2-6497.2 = 7.56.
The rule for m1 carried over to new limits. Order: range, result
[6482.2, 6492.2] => 8.27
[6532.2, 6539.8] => 7.38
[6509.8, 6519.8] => 7.72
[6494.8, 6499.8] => 7.7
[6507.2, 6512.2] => 7.49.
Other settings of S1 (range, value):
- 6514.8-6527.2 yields 7.35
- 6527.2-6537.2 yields 7.49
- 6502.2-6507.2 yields 7.68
